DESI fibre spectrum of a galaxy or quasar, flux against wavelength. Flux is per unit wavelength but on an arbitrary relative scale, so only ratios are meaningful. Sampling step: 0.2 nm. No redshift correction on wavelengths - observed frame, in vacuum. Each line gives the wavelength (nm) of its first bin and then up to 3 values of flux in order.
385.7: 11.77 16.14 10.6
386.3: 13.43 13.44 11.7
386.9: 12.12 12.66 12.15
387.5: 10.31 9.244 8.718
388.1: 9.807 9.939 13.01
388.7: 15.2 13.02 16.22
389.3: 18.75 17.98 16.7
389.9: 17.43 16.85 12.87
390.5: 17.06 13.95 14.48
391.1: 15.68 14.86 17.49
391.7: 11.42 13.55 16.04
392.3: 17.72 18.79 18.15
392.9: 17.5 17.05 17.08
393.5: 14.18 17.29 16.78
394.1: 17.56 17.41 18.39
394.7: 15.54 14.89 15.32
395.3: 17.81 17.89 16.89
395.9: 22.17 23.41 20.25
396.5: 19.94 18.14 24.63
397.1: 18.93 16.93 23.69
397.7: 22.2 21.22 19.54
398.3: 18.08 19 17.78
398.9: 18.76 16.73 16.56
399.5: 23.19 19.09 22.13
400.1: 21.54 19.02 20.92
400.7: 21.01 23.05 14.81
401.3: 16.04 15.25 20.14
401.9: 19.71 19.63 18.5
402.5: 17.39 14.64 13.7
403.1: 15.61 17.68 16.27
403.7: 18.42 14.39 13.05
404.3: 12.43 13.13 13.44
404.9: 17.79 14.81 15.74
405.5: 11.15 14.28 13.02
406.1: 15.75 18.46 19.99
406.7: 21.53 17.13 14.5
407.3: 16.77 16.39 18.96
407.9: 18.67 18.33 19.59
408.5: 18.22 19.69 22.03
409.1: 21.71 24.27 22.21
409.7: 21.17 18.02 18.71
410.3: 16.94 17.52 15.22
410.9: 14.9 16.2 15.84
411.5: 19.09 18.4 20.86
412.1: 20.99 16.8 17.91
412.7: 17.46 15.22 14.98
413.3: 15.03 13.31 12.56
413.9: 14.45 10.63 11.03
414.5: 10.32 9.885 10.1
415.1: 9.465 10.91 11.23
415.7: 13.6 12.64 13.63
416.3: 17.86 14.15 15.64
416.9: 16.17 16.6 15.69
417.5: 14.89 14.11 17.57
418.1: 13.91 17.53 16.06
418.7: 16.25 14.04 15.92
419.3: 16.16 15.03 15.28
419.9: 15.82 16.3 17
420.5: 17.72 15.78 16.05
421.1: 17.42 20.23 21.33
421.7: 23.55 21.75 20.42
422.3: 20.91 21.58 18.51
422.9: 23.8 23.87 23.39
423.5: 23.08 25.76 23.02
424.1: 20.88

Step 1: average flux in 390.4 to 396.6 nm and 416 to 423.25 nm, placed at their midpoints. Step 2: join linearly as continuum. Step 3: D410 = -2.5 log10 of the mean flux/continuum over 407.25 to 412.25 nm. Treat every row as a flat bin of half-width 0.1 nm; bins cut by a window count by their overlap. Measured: -0.09 mag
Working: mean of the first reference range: 17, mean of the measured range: 18.8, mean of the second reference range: 17.5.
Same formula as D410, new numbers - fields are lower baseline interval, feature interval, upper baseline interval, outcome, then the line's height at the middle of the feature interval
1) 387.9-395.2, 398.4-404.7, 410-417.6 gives -0.155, 15.3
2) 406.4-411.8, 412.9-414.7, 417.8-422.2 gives 0.377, 18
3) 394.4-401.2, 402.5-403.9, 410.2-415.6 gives 0.109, 17.7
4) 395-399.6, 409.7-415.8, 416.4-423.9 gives 0.233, 18.6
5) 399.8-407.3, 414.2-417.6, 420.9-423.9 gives 0.458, 20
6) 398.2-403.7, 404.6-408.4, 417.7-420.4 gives 0.060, 17.6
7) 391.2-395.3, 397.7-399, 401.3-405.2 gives -0.188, 16.2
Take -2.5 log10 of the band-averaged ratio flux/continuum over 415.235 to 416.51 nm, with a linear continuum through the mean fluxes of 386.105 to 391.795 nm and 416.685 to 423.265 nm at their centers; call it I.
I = 0.27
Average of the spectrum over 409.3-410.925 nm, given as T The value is 18.6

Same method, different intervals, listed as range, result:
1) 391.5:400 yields 18.3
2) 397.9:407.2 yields 17.3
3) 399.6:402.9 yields 18.8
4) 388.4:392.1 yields 15.4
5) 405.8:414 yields 17.8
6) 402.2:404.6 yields 15.4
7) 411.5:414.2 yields 16.2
